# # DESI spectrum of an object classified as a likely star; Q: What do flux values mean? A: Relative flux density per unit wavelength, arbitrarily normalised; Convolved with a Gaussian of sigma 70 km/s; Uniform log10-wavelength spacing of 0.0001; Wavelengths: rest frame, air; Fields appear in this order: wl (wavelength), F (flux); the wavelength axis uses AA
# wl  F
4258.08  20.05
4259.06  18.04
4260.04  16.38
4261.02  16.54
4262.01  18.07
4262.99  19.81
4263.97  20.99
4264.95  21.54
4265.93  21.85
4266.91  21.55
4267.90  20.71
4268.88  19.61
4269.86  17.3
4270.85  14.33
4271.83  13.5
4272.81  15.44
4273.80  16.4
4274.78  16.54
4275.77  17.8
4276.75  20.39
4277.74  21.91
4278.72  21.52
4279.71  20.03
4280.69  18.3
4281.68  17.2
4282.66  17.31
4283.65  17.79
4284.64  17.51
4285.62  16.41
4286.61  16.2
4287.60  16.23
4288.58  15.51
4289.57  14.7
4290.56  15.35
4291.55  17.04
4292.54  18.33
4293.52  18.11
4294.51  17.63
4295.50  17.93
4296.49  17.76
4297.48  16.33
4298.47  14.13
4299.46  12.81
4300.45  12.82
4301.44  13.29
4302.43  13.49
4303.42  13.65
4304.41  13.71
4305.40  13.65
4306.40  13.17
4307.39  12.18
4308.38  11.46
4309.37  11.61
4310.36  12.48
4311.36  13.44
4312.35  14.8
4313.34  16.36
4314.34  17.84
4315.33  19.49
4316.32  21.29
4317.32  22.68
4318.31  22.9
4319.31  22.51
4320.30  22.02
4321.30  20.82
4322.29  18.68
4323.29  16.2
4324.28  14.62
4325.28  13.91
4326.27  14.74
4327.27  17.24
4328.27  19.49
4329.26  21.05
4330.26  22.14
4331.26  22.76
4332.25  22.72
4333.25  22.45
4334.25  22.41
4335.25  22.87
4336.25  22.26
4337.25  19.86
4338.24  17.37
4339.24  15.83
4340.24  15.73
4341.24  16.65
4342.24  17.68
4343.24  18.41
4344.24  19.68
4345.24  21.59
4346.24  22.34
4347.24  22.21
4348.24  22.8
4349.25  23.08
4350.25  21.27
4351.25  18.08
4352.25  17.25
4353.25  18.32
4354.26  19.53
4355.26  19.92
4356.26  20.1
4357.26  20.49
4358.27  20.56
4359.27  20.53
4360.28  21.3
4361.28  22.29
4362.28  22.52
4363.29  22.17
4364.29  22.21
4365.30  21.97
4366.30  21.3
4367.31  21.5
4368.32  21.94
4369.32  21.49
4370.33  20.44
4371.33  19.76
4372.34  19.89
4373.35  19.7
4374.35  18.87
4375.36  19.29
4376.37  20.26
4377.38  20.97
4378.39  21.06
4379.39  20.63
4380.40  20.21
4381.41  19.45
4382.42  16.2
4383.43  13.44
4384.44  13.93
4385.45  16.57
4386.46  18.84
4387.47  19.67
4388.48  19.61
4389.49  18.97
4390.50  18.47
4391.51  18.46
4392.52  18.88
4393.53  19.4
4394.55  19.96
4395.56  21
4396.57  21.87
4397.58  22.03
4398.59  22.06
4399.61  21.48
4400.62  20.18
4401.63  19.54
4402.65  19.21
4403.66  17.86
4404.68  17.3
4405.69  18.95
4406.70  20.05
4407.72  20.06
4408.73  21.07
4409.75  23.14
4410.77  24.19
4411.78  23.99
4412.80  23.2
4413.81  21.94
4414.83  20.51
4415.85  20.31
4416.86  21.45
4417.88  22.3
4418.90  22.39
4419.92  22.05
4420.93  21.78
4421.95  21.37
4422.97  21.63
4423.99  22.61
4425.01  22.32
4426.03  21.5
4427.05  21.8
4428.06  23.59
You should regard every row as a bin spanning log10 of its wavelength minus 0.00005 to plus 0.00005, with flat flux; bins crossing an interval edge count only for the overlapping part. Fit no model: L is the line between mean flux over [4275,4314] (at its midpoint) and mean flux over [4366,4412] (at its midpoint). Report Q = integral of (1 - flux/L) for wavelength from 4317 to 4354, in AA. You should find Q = -4.6 AA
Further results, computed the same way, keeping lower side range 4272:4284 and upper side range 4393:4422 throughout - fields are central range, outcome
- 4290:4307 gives 3.2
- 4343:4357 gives -0.4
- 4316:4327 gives 0.1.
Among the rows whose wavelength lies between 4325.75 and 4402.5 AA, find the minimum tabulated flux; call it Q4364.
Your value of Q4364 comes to 13.44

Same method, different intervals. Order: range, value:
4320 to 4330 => 13.91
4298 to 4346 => 11.46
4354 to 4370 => 19.53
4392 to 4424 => 17.3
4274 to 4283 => 16.54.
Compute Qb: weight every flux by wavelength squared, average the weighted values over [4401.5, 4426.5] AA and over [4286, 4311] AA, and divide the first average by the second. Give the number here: 1.5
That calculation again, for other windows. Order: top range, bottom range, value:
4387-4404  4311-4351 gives 1.05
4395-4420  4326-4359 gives 1.09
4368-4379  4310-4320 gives 1.13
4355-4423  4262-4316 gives 1.28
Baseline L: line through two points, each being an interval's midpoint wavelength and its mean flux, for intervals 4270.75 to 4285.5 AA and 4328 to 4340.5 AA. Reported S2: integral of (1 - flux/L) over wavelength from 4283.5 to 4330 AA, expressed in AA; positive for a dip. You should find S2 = 6.8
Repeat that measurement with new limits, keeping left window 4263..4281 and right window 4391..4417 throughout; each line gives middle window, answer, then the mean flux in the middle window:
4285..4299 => 1.9 AA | 16.6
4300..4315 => 4.4 AA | 13.7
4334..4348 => 0.1 AA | 19.7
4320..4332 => 0.6 AA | 18.7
